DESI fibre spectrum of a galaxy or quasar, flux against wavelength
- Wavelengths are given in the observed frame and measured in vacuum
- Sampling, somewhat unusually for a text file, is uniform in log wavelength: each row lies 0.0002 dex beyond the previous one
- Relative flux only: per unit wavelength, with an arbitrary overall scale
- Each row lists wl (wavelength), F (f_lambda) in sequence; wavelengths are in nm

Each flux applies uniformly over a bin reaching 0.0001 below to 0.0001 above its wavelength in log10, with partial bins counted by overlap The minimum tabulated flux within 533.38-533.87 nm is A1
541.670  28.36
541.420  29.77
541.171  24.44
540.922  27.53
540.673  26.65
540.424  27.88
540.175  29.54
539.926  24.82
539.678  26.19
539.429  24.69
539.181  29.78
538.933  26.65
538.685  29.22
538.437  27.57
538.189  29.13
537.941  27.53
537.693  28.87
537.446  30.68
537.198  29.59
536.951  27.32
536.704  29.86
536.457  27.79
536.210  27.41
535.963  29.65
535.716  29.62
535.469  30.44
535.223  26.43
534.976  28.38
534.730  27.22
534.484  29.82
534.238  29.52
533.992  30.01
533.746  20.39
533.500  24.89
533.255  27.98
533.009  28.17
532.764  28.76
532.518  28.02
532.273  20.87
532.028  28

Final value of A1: 20.39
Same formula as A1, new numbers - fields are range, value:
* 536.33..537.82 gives 27.32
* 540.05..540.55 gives 27.88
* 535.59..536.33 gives 27.41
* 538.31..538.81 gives 27.57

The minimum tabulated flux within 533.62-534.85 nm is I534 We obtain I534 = 20.39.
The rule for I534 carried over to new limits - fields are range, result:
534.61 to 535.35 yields 26.43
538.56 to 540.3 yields 24.69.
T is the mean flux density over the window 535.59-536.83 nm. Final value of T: 28.9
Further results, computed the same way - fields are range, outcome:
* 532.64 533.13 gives 28.4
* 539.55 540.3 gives 26.8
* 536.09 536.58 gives 27.6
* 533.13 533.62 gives 26.5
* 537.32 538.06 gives 29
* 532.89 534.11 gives 26.3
